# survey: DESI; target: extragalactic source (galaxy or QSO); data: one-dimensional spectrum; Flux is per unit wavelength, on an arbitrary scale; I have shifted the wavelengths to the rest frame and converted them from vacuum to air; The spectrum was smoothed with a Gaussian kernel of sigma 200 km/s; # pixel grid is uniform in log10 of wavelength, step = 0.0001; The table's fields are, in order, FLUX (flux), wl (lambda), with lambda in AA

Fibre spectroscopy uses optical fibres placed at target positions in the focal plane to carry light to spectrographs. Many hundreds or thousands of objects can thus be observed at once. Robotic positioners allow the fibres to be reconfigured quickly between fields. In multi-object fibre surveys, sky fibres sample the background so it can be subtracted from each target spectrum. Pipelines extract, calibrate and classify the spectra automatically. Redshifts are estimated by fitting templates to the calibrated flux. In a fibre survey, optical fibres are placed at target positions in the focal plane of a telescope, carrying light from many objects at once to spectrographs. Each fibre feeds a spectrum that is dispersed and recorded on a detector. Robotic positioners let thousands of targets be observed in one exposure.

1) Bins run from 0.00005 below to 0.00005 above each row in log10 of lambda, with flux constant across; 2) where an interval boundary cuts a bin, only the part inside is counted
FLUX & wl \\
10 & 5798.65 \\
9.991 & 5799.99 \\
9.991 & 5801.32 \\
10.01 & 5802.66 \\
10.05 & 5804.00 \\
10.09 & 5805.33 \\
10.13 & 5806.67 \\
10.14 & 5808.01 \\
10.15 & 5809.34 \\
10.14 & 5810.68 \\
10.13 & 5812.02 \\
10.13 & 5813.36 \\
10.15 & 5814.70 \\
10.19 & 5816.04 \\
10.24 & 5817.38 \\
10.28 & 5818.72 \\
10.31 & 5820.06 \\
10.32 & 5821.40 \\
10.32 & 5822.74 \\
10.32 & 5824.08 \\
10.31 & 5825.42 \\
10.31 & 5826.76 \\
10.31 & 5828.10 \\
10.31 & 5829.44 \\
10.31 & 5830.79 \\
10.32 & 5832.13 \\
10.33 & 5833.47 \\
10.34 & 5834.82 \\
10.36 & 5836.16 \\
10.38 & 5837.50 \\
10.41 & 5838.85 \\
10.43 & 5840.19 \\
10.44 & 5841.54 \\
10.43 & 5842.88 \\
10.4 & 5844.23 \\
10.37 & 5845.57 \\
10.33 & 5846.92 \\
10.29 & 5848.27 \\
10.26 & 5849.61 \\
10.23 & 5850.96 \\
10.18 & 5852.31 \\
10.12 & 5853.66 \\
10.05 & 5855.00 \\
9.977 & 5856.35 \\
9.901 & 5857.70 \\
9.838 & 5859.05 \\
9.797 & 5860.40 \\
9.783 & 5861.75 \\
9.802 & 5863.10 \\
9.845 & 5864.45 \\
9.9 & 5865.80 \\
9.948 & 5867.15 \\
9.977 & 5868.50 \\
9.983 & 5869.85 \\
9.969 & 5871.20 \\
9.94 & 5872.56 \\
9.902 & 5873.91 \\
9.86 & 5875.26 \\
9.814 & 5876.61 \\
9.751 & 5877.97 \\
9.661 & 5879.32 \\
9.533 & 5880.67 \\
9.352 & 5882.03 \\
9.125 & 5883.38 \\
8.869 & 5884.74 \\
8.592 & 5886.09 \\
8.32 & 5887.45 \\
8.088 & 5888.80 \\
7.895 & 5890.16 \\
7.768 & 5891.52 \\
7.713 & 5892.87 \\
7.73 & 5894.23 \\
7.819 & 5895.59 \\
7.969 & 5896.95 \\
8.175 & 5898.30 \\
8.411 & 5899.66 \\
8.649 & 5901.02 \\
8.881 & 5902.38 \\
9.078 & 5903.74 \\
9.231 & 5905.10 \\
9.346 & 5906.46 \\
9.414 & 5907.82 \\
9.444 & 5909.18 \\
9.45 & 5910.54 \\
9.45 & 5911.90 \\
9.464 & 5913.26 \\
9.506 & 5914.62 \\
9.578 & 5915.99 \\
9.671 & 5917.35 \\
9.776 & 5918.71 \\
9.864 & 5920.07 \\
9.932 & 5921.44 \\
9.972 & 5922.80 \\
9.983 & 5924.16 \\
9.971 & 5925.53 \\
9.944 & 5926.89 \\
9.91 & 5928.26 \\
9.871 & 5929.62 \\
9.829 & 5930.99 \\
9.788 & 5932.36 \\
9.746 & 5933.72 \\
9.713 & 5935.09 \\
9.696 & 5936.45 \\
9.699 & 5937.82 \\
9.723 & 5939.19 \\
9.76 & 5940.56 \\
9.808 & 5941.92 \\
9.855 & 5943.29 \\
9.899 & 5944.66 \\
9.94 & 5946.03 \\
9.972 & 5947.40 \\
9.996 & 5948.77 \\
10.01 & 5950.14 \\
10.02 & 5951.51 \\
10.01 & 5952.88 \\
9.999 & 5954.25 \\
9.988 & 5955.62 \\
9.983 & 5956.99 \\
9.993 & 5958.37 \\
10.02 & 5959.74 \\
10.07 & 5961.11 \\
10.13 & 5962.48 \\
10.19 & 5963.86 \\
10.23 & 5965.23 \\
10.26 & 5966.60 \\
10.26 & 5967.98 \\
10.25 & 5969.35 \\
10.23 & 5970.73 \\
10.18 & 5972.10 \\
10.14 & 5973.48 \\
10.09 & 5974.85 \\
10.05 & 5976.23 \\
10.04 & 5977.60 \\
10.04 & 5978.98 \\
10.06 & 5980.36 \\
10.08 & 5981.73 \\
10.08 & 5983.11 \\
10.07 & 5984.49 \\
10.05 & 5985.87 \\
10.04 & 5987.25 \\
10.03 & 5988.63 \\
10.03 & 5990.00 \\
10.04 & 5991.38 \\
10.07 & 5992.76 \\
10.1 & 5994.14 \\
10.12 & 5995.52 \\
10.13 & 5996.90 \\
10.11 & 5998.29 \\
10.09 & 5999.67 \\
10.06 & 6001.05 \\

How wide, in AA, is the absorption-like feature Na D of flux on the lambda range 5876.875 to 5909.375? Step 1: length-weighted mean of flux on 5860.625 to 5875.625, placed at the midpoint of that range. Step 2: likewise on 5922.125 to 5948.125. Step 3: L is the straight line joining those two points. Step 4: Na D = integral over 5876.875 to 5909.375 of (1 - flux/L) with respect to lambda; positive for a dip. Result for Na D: 3.9 AA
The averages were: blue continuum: 9.9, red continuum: 9.85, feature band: 8.7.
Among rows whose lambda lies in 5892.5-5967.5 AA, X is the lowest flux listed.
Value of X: 7.713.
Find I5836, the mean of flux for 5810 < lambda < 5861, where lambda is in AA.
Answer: 10.2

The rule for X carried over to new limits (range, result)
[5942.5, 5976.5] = 9.855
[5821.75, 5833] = 10.31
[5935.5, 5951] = 9.696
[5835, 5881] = 9.533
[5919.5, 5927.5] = 9.864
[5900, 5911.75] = 8.649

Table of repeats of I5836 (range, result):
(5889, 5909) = 8.45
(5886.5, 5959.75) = 9.4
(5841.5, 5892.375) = 9.68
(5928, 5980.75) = 9.99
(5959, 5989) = 10.1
